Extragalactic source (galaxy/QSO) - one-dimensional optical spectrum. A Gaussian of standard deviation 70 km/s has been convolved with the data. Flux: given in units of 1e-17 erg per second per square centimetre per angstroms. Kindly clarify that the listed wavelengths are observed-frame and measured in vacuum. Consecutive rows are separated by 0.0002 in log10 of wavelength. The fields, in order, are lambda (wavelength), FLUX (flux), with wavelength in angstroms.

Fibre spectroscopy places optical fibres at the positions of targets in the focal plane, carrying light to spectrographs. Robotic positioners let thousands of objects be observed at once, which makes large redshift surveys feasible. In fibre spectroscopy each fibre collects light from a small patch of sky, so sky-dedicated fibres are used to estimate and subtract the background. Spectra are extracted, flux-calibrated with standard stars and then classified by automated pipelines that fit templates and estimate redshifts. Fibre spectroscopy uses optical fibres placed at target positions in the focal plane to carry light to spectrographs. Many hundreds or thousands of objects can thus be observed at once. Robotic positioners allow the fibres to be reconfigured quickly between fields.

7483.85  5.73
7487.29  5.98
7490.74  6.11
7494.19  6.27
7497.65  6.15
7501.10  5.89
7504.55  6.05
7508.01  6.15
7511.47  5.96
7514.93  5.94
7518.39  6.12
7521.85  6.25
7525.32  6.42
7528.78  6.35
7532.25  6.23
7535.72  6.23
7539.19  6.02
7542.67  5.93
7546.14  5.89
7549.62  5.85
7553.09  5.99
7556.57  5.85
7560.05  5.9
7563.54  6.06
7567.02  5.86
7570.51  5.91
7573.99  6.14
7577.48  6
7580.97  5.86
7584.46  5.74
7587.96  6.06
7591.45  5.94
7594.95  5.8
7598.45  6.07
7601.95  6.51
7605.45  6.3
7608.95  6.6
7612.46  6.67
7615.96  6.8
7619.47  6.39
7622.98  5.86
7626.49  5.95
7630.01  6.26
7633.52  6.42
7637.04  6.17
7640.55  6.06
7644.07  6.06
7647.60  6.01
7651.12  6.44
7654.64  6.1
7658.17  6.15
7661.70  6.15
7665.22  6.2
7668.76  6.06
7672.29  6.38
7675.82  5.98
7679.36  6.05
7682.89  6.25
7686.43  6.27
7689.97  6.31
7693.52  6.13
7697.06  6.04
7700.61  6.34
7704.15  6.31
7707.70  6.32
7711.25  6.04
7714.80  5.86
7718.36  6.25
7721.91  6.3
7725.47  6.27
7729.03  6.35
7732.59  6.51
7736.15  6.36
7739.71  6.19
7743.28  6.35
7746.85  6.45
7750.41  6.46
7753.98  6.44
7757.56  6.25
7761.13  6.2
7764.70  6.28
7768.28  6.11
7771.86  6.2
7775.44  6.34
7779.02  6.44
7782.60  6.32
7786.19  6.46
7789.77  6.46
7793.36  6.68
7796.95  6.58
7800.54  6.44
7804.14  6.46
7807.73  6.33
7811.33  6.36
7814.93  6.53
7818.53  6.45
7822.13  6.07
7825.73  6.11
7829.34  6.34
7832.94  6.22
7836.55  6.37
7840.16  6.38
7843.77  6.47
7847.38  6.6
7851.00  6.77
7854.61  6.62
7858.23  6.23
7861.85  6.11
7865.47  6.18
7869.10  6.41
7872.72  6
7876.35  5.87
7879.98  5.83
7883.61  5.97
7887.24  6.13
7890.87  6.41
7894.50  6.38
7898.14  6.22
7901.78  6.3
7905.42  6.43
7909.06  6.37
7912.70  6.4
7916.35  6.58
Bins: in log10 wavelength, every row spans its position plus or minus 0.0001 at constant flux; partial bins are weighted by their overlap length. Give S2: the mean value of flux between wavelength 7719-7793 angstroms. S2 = 6.34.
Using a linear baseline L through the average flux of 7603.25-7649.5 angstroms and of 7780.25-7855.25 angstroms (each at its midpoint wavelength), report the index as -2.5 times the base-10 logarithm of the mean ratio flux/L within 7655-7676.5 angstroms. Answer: 0.026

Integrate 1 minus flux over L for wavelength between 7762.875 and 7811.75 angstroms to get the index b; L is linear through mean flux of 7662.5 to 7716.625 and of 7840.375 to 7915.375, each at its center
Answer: -1.2 angstroms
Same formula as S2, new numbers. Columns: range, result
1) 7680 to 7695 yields 6.23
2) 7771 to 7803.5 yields 6.44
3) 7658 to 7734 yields 6.21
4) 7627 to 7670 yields 6.17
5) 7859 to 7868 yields 6.17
